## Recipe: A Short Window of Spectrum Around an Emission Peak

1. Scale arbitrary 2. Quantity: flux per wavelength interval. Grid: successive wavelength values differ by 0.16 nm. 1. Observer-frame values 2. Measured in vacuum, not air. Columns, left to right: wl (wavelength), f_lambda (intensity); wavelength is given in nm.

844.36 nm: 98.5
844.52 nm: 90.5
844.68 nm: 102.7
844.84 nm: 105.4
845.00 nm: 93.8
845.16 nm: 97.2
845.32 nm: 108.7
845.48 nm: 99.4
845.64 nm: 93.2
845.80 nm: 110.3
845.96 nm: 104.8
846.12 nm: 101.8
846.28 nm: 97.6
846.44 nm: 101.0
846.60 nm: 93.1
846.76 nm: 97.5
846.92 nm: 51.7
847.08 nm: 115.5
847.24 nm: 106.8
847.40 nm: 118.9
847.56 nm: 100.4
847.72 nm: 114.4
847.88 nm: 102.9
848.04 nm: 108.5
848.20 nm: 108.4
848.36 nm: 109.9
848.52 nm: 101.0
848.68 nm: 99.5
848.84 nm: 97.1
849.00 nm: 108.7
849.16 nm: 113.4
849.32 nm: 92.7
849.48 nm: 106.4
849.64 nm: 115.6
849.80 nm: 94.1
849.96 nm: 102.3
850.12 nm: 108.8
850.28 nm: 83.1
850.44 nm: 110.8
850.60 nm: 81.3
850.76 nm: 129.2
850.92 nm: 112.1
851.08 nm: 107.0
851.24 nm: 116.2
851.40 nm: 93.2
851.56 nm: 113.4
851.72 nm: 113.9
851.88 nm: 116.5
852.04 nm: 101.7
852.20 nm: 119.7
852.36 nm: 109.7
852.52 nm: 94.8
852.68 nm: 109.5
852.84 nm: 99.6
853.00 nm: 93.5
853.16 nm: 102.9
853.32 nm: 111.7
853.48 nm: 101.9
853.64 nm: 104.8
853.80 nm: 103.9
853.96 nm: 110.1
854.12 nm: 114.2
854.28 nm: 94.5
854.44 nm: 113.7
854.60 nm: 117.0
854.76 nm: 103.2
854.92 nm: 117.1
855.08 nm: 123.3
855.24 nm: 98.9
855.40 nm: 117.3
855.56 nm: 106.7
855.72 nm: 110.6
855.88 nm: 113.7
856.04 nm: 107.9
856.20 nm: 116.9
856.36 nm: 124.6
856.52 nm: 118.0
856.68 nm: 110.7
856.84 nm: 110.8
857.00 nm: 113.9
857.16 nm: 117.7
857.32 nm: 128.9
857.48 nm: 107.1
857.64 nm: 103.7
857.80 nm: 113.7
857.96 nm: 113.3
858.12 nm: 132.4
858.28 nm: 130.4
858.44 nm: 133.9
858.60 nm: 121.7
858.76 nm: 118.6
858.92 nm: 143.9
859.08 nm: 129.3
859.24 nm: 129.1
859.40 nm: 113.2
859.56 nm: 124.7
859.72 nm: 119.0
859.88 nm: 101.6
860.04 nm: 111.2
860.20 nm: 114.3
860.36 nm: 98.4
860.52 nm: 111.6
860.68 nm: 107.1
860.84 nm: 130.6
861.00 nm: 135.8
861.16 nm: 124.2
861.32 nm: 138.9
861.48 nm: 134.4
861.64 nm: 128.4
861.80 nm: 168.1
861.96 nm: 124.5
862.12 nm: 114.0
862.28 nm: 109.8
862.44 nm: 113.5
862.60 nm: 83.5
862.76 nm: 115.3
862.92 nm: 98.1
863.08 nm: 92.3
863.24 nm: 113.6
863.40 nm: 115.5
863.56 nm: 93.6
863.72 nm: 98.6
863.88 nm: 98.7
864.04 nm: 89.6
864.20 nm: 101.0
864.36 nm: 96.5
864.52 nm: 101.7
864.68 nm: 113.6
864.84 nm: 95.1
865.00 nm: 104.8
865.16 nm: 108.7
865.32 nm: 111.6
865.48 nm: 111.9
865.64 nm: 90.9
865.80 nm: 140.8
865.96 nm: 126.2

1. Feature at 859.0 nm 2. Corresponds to H-alpha 6563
